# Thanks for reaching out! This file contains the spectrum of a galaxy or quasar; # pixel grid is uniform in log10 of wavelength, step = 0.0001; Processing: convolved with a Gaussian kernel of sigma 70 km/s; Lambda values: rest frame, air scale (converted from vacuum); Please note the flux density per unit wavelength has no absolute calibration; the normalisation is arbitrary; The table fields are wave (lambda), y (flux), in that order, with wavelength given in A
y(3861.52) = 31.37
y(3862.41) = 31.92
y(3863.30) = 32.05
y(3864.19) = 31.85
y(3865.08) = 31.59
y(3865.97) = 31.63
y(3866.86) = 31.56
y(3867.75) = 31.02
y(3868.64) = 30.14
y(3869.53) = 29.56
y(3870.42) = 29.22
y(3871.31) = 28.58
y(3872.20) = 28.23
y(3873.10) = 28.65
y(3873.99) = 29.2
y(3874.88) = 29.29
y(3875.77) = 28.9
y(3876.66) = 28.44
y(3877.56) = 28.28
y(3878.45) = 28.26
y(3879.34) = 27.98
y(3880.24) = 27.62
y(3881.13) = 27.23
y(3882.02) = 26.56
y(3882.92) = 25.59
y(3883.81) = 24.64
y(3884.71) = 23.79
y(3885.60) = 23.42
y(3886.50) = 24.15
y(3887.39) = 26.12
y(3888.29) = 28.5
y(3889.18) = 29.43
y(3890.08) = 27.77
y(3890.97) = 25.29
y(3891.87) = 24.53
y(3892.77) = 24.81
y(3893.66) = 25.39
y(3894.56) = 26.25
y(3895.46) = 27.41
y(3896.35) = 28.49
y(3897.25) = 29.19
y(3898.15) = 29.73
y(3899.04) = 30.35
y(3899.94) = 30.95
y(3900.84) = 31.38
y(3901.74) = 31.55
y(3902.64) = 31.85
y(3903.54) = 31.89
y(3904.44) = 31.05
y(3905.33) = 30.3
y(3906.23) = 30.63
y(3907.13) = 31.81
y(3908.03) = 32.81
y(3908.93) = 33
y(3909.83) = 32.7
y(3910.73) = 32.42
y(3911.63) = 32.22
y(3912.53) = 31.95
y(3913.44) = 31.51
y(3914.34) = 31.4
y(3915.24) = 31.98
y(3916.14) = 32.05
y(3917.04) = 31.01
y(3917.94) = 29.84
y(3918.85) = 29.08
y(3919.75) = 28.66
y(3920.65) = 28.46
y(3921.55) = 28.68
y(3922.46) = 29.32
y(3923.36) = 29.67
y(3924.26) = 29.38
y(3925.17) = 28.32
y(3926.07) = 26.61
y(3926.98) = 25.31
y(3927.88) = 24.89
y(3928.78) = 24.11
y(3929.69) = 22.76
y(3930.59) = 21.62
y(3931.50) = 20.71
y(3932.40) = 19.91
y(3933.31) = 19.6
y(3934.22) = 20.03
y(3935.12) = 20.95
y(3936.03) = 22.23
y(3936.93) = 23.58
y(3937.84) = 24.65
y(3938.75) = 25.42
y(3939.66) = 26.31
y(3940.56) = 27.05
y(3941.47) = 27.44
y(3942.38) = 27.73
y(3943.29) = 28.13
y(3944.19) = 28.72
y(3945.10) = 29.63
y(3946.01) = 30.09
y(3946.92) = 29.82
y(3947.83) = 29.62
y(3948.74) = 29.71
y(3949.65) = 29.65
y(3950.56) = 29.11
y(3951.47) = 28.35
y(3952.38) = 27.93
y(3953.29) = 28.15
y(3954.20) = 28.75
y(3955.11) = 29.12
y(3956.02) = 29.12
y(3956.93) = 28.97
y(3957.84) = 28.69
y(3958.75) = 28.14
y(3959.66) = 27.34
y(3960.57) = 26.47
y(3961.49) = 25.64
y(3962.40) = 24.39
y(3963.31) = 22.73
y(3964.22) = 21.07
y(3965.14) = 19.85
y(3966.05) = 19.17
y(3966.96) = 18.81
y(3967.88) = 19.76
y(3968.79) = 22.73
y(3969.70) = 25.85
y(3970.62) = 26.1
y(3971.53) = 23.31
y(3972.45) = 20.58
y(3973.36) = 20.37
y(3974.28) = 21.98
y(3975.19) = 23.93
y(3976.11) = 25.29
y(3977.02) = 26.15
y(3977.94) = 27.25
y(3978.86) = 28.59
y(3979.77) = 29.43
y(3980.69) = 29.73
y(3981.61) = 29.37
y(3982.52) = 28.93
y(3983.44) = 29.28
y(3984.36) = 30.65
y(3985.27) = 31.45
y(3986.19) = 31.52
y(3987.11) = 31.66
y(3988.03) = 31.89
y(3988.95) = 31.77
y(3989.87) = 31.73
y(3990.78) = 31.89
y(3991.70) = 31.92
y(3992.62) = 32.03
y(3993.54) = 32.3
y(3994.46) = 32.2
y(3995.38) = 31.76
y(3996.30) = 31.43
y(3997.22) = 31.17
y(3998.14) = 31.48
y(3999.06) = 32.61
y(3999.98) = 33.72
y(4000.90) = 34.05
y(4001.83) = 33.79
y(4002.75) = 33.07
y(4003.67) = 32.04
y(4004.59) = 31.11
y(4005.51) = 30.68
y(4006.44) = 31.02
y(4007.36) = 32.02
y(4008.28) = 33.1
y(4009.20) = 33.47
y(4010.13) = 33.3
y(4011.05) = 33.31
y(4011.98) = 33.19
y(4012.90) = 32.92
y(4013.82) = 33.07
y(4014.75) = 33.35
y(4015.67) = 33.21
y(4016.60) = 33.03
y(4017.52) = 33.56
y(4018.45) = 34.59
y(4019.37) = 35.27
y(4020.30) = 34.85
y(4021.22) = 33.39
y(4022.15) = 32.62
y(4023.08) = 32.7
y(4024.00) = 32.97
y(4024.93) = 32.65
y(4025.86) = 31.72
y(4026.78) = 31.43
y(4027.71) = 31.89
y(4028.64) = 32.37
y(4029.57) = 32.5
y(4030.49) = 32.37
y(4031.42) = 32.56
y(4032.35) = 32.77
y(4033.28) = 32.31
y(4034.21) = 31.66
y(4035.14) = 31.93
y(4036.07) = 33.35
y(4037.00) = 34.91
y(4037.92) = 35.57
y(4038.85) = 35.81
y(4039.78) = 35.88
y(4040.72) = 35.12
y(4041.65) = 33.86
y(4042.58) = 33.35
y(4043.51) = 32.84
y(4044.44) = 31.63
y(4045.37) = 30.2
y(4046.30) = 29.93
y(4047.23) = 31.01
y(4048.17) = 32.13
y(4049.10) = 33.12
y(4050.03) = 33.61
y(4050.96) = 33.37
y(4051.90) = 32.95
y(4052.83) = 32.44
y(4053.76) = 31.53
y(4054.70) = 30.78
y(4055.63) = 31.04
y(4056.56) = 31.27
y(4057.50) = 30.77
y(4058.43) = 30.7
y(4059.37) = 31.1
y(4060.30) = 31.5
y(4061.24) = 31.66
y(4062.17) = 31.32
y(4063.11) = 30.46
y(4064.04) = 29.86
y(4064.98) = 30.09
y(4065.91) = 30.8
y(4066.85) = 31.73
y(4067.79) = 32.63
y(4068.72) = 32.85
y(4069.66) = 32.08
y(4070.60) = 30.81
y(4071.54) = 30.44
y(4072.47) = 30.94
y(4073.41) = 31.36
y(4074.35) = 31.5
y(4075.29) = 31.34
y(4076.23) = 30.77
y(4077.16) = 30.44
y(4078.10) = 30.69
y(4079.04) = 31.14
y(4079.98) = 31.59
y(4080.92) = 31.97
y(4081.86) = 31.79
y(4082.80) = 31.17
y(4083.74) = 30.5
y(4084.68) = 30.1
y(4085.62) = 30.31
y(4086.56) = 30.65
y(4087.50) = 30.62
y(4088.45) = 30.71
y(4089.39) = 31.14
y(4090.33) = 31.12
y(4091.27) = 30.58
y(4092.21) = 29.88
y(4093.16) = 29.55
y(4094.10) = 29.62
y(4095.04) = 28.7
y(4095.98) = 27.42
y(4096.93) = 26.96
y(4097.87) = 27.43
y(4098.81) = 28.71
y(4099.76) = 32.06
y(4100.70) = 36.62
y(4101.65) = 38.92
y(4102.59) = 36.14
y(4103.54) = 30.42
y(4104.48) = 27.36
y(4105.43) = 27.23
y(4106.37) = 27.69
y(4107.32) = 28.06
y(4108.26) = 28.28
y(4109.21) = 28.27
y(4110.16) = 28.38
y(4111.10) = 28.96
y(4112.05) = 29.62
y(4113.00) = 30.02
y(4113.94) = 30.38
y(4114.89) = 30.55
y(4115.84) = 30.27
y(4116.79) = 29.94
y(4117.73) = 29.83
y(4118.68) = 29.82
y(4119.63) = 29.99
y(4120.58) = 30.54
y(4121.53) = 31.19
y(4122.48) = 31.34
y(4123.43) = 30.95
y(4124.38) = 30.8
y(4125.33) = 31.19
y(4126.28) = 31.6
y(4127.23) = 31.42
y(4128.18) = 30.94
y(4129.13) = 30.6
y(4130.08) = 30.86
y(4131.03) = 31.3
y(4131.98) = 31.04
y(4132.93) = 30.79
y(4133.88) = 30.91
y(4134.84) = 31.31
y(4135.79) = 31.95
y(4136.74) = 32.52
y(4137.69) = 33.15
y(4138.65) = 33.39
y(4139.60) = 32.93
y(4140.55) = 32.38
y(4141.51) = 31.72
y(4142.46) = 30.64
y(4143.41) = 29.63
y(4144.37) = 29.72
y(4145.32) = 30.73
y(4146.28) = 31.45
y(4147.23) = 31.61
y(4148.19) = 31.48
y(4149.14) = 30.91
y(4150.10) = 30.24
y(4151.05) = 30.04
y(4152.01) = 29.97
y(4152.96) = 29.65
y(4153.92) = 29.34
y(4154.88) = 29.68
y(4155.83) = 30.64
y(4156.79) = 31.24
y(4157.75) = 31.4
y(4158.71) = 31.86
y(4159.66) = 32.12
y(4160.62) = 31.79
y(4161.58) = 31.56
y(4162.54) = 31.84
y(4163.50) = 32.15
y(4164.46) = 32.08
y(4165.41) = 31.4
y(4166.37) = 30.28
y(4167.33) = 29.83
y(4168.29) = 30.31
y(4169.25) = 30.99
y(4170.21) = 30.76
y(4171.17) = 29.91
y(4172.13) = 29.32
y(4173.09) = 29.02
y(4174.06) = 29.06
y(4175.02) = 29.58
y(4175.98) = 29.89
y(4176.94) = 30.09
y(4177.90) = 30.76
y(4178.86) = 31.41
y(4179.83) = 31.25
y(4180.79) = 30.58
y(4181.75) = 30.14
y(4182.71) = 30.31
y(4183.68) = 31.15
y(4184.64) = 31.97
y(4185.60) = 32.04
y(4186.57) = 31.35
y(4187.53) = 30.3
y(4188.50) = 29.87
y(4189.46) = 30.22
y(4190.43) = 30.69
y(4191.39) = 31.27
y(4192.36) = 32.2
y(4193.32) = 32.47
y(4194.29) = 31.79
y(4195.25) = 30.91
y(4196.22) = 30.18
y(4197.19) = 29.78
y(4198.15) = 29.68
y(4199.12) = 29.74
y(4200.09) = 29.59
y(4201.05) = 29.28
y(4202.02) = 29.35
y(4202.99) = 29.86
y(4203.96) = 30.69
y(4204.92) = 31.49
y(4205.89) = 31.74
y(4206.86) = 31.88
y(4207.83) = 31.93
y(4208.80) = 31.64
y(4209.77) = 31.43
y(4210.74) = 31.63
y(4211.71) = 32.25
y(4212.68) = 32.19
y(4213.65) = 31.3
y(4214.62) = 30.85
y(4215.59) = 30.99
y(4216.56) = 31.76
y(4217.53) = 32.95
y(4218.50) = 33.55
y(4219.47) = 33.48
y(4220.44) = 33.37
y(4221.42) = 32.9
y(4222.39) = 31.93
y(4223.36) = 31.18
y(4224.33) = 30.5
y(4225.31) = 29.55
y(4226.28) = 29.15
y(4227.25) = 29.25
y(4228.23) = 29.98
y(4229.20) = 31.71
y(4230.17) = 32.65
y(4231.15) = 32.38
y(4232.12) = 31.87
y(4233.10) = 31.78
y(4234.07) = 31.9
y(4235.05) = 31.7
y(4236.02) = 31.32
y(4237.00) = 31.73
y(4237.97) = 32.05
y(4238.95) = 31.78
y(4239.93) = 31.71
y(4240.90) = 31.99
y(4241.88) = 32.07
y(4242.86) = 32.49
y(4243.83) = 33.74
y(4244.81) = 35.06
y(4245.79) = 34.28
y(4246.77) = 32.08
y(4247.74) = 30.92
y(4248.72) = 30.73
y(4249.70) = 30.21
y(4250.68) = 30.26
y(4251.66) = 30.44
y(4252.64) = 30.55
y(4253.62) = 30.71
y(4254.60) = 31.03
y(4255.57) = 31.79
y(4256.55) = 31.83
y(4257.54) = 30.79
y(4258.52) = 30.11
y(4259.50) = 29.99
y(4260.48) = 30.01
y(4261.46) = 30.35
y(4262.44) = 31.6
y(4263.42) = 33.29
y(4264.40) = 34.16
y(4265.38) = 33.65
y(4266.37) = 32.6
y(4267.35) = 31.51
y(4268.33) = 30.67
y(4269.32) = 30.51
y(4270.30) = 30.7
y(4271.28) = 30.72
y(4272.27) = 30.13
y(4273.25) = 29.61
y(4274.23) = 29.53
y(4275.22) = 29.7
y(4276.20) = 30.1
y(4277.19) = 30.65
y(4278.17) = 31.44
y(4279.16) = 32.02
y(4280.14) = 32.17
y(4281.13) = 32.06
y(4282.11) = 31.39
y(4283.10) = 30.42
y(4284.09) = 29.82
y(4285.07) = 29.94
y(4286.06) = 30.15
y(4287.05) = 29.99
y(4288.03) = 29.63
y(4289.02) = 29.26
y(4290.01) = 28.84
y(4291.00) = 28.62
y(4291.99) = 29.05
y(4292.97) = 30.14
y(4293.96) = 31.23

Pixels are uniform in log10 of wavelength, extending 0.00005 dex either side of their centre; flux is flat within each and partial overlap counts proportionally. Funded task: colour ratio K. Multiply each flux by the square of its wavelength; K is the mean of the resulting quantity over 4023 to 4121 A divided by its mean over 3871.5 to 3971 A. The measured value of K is 1.2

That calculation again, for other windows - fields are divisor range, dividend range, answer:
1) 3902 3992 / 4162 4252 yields 1.29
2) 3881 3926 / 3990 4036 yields 1.18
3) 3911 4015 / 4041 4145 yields 1.17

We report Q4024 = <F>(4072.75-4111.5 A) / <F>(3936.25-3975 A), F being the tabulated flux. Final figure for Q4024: 1.17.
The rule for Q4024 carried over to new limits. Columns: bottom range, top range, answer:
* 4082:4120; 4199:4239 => 1.04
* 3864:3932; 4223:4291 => 1.09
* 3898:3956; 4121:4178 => 1.09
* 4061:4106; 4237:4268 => 1.03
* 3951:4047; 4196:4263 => 1.04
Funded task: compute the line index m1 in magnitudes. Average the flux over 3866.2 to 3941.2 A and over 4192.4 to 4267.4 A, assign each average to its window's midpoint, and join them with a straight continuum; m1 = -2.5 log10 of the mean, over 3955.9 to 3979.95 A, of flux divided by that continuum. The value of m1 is 0.173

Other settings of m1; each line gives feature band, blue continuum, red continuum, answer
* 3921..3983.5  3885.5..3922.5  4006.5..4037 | 0.20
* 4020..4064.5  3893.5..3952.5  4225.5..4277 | -0.11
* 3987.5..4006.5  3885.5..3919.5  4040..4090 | -0.05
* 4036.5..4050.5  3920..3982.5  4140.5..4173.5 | -0.19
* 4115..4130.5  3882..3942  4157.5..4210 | -0.02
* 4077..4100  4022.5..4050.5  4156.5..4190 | 0.07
